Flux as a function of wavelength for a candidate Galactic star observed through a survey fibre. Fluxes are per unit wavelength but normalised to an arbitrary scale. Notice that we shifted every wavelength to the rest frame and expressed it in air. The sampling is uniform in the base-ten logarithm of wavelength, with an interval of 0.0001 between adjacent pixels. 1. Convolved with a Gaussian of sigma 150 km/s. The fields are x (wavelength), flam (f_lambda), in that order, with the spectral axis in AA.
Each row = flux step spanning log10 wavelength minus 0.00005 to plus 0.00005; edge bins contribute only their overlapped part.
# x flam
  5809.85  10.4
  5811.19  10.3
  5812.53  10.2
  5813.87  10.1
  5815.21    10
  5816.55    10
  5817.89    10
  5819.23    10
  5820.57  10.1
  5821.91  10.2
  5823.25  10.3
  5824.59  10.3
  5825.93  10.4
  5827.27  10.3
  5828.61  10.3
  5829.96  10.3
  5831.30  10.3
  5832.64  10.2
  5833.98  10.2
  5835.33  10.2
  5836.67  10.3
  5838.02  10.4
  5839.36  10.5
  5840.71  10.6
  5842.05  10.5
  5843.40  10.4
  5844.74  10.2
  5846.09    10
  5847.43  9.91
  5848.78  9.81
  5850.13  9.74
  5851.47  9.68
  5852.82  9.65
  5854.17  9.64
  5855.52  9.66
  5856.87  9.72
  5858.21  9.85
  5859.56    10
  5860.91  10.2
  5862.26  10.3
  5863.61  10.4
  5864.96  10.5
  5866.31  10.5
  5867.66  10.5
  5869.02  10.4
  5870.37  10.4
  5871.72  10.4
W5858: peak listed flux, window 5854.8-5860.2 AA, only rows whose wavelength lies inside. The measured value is 10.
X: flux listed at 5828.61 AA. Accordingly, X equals 10.3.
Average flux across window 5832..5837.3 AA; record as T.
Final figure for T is 10.2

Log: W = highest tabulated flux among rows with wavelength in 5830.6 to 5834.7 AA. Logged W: 10.3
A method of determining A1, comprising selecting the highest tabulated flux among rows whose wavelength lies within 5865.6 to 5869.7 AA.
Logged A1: 10.5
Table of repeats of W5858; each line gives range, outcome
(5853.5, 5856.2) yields 9.66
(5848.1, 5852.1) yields 9.81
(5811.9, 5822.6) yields 10.2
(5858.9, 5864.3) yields 10.4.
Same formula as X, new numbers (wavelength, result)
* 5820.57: 10.1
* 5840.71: 10.6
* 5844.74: 10.2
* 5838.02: 10.4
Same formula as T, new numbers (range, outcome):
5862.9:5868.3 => 10.5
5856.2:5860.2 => 9.87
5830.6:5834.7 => 10.2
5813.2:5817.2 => 10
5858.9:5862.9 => 10.2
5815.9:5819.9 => 10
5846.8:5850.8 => 9.81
